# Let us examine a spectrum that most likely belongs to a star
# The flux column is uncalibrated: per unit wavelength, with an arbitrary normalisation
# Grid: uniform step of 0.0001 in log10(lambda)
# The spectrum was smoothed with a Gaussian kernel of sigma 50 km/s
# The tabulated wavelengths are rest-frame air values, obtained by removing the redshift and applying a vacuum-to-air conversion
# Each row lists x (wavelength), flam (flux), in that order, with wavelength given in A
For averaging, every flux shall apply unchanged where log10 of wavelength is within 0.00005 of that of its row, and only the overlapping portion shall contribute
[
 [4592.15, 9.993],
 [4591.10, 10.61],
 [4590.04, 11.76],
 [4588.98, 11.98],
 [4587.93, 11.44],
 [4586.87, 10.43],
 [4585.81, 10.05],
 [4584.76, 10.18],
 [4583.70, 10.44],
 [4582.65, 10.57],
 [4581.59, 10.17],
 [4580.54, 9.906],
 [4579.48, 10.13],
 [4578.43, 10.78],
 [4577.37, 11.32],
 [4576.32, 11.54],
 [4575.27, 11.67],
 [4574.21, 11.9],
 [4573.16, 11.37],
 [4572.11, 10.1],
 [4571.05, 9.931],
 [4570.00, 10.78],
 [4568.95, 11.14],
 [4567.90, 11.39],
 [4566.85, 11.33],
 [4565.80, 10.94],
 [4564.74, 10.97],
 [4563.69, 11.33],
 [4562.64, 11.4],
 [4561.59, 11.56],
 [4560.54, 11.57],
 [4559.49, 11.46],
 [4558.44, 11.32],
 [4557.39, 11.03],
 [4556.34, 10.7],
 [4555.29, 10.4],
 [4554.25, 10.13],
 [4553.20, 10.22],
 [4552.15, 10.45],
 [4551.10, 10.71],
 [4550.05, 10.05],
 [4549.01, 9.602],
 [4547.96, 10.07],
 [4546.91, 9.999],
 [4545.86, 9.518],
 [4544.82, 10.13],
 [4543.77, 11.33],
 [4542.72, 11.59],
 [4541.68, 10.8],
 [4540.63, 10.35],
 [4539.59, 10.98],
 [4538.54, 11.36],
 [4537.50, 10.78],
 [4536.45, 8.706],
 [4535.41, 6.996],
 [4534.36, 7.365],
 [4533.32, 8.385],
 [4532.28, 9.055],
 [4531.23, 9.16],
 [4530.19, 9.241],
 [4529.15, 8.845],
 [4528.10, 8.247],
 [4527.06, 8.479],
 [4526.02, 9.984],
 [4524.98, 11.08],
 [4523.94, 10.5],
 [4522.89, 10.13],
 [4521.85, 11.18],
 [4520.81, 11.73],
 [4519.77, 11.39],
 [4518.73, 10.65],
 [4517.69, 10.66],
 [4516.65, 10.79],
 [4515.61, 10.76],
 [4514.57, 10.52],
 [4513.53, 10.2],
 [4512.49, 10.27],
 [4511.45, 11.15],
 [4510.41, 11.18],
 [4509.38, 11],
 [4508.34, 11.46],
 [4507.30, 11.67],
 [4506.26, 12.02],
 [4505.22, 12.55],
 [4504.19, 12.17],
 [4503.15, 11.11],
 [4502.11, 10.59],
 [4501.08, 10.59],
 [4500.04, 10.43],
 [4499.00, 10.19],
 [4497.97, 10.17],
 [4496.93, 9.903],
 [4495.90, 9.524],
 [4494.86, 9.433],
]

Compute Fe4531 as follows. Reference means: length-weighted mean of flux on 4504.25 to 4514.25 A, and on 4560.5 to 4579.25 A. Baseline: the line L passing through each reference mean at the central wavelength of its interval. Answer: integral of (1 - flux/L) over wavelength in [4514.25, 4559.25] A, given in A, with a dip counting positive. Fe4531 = 4.4 A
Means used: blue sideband 11.3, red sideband 11.1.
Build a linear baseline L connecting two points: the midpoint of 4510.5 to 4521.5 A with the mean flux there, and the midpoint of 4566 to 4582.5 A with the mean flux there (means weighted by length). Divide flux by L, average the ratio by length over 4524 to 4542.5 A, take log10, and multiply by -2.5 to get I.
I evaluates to 0.15 mag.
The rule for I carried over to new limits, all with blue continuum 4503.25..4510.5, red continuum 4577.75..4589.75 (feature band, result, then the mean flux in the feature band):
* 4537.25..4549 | 0.06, 10.6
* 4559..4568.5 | -0.04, 11.3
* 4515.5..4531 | 0.13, 10.2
